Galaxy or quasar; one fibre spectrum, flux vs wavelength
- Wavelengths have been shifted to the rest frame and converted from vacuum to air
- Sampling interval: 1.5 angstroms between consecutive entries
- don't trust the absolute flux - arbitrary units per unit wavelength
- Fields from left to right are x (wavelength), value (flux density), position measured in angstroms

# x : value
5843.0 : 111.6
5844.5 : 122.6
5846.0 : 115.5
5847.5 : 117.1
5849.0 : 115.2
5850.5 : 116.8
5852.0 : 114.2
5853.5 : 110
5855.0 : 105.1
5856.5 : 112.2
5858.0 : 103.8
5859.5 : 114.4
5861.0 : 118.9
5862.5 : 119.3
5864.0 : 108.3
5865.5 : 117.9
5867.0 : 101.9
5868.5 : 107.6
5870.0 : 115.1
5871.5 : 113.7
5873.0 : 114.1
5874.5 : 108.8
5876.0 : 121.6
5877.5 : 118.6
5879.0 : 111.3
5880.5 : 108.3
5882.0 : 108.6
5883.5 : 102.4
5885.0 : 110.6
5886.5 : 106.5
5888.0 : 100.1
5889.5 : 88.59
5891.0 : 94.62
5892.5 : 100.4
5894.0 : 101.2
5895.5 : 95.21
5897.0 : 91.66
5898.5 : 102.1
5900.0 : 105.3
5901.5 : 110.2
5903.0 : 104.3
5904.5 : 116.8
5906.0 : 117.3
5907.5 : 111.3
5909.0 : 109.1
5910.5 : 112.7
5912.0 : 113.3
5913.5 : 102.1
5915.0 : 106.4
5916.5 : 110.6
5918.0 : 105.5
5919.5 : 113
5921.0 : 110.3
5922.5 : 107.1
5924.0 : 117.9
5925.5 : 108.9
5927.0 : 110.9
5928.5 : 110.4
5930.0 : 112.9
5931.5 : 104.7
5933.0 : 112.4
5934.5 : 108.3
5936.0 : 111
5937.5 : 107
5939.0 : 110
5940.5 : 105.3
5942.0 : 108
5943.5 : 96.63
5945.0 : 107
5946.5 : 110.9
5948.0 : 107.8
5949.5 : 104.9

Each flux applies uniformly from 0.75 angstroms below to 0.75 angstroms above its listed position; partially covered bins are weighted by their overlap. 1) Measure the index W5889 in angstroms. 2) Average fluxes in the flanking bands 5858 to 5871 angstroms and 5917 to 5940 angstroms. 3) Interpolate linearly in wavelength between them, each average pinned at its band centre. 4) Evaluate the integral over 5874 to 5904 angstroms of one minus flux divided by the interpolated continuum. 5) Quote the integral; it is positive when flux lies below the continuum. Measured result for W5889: 1.9 angstroms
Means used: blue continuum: 112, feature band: 105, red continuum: 110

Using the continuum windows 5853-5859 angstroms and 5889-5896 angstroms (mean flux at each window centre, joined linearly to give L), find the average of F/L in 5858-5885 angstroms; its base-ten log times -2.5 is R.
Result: -0.09 mag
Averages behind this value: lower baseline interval 108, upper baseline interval 96.3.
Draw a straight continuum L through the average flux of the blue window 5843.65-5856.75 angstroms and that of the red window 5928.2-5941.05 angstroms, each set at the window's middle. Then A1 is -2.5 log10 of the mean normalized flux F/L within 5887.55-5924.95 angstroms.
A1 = 0.05 mag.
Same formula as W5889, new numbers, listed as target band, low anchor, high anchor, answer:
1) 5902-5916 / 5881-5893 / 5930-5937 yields -0.67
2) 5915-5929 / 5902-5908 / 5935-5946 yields -0.09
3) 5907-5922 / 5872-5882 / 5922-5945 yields 0.13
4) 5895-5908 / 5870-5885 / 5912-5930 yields 0.54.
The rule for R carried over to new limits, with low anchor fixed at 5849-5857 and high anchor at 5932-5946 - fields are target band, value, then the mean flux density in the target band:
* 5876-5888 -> 0.01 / 110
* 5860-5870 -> -0.01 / 113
